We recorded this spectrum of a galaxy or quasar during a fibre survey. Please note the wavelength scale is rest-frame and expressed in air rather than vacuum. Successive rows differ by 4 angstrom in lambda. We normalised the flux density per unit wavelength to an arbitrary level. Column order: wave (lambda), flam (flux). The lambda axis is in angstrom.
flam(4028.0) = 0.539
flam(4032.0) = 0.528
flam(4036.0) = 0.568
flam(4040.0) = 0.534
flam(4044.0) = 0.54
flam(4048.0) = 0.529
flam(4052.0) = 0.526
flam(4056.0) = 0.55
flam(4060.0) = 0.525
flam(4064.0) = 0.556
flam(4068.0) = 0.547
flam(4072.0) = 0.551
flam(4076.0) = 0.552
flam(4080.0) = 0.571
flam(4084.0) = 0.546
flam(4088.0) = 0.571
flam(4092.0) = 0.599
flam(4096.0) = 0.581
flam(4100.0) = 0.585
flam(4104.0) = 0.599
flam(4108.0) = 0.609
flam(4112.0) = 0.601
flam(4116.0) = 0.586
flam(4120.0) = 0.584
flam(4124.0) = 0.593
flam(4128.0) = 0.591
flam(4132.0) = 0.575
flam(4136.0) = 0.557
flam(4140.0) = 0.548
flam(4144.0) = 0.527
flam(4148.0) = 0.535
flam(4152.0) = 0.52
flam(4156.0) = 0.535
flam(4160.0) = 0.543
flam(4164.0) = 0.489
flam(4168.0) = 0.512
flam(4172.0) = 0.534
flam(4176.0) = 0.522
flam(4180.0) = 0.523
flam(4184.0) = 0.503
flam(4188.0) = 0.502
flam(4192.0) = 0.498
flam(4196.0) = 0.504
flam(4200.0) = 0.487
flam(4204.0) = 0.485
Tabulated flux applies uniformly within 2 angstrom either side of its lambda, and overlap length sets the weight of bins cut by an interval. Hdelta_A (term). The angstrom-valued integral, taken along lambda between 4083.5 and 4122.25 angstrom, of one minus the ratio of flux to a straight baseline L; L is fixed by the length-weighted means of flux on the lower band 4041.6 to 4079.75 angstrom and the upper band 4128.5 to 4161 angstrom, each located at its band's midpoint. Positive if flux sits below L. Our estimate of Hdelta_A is -3.1 angstrom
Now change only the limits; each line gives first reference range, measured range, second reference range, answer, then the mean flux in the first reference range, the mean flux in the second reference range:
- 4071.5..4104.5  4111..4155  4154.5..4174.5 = -1.7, 0.573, 0.522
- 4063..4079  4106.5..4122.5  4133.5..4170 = -1.6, 0.552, 0.53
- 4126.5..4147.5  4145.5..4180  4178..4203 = 0.4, 0.557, 0.502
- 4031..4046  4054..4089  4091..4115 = 1.1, 0.543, 0.595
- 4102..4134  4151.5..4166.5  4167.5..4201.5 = 0.6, 0.592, 0.51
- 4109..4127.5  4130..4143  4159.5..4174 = 0.1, 0.592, 0.517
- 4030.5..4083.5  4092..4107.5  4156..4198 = -1.7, 0.545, 0.514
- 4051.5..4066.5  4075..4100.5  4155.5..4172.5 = -1.8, 0.541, 0.52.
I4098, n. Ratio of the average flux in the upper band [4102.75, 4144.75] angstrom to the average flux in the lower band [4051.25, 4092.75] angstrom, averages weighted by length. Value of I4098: 1.05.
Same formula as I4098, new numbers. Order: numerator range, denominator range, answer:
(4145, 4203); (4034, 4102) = 0.93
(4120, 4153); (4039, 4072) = 1.04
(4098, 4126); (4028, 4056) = 1.10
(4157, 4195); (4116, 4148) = 0.91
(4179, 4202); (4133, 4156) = 0.93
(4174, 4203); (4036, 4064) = 0.94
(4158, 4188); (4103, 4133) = 0.87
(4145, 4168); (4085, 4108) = 0.89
